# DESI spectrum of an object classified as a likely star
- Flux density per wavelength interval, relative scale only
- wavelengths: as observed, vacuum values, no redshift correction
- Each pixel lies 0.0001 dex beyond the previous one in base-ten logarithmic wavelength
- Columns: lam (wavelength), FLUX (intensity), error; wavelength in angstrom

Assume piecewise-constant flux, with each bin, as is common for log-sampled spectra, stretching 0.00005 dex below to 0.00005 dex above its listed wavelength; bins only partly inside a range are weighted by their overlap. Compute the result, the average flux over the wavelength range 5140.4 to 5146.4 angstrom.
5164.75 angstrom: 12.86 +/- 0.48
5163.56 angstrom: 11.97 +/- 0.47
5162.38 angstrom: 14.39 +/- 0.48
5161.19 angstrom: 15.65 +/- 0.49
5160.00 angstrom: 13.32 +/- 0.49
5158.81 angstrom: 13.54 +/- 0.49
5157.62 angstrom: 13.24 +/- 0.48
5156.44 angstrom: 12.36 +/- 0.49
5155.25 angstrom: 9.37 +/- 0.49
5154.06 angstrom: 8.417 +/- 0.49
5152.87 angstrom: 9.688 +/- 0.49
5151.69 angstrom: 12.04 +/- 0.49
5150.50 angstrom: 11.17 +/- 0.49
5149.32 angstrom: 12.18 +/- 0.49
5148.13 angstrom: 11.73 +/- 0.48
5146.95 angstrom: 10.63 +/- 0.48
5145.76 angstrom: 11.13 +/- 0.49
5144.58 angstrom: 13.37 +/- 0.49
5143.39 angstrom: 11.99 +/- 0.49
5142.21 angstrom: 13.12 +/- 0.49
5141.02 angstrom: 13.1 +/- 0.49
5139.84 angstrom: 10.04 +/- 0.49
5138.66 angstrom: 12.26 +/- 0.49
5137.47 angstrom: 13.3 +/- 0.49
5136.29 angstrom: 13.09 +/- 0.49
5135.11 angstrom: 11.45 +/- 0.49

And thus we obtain 12.5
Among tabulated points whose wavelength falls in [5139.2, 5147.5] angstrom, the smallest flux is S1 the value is 10.04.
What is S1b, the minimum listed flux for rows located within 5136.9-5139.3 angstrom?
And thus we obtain 12.26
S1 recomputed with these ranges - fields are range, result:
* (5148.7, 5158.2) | 8.417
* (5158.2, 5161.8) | 13.32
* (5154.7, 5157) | 9.37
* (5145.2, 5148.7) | 10.63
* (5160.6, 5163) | 14.39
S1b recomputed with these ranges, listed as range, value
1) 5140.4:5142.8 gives 13.1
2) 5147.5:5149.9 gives 11.73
